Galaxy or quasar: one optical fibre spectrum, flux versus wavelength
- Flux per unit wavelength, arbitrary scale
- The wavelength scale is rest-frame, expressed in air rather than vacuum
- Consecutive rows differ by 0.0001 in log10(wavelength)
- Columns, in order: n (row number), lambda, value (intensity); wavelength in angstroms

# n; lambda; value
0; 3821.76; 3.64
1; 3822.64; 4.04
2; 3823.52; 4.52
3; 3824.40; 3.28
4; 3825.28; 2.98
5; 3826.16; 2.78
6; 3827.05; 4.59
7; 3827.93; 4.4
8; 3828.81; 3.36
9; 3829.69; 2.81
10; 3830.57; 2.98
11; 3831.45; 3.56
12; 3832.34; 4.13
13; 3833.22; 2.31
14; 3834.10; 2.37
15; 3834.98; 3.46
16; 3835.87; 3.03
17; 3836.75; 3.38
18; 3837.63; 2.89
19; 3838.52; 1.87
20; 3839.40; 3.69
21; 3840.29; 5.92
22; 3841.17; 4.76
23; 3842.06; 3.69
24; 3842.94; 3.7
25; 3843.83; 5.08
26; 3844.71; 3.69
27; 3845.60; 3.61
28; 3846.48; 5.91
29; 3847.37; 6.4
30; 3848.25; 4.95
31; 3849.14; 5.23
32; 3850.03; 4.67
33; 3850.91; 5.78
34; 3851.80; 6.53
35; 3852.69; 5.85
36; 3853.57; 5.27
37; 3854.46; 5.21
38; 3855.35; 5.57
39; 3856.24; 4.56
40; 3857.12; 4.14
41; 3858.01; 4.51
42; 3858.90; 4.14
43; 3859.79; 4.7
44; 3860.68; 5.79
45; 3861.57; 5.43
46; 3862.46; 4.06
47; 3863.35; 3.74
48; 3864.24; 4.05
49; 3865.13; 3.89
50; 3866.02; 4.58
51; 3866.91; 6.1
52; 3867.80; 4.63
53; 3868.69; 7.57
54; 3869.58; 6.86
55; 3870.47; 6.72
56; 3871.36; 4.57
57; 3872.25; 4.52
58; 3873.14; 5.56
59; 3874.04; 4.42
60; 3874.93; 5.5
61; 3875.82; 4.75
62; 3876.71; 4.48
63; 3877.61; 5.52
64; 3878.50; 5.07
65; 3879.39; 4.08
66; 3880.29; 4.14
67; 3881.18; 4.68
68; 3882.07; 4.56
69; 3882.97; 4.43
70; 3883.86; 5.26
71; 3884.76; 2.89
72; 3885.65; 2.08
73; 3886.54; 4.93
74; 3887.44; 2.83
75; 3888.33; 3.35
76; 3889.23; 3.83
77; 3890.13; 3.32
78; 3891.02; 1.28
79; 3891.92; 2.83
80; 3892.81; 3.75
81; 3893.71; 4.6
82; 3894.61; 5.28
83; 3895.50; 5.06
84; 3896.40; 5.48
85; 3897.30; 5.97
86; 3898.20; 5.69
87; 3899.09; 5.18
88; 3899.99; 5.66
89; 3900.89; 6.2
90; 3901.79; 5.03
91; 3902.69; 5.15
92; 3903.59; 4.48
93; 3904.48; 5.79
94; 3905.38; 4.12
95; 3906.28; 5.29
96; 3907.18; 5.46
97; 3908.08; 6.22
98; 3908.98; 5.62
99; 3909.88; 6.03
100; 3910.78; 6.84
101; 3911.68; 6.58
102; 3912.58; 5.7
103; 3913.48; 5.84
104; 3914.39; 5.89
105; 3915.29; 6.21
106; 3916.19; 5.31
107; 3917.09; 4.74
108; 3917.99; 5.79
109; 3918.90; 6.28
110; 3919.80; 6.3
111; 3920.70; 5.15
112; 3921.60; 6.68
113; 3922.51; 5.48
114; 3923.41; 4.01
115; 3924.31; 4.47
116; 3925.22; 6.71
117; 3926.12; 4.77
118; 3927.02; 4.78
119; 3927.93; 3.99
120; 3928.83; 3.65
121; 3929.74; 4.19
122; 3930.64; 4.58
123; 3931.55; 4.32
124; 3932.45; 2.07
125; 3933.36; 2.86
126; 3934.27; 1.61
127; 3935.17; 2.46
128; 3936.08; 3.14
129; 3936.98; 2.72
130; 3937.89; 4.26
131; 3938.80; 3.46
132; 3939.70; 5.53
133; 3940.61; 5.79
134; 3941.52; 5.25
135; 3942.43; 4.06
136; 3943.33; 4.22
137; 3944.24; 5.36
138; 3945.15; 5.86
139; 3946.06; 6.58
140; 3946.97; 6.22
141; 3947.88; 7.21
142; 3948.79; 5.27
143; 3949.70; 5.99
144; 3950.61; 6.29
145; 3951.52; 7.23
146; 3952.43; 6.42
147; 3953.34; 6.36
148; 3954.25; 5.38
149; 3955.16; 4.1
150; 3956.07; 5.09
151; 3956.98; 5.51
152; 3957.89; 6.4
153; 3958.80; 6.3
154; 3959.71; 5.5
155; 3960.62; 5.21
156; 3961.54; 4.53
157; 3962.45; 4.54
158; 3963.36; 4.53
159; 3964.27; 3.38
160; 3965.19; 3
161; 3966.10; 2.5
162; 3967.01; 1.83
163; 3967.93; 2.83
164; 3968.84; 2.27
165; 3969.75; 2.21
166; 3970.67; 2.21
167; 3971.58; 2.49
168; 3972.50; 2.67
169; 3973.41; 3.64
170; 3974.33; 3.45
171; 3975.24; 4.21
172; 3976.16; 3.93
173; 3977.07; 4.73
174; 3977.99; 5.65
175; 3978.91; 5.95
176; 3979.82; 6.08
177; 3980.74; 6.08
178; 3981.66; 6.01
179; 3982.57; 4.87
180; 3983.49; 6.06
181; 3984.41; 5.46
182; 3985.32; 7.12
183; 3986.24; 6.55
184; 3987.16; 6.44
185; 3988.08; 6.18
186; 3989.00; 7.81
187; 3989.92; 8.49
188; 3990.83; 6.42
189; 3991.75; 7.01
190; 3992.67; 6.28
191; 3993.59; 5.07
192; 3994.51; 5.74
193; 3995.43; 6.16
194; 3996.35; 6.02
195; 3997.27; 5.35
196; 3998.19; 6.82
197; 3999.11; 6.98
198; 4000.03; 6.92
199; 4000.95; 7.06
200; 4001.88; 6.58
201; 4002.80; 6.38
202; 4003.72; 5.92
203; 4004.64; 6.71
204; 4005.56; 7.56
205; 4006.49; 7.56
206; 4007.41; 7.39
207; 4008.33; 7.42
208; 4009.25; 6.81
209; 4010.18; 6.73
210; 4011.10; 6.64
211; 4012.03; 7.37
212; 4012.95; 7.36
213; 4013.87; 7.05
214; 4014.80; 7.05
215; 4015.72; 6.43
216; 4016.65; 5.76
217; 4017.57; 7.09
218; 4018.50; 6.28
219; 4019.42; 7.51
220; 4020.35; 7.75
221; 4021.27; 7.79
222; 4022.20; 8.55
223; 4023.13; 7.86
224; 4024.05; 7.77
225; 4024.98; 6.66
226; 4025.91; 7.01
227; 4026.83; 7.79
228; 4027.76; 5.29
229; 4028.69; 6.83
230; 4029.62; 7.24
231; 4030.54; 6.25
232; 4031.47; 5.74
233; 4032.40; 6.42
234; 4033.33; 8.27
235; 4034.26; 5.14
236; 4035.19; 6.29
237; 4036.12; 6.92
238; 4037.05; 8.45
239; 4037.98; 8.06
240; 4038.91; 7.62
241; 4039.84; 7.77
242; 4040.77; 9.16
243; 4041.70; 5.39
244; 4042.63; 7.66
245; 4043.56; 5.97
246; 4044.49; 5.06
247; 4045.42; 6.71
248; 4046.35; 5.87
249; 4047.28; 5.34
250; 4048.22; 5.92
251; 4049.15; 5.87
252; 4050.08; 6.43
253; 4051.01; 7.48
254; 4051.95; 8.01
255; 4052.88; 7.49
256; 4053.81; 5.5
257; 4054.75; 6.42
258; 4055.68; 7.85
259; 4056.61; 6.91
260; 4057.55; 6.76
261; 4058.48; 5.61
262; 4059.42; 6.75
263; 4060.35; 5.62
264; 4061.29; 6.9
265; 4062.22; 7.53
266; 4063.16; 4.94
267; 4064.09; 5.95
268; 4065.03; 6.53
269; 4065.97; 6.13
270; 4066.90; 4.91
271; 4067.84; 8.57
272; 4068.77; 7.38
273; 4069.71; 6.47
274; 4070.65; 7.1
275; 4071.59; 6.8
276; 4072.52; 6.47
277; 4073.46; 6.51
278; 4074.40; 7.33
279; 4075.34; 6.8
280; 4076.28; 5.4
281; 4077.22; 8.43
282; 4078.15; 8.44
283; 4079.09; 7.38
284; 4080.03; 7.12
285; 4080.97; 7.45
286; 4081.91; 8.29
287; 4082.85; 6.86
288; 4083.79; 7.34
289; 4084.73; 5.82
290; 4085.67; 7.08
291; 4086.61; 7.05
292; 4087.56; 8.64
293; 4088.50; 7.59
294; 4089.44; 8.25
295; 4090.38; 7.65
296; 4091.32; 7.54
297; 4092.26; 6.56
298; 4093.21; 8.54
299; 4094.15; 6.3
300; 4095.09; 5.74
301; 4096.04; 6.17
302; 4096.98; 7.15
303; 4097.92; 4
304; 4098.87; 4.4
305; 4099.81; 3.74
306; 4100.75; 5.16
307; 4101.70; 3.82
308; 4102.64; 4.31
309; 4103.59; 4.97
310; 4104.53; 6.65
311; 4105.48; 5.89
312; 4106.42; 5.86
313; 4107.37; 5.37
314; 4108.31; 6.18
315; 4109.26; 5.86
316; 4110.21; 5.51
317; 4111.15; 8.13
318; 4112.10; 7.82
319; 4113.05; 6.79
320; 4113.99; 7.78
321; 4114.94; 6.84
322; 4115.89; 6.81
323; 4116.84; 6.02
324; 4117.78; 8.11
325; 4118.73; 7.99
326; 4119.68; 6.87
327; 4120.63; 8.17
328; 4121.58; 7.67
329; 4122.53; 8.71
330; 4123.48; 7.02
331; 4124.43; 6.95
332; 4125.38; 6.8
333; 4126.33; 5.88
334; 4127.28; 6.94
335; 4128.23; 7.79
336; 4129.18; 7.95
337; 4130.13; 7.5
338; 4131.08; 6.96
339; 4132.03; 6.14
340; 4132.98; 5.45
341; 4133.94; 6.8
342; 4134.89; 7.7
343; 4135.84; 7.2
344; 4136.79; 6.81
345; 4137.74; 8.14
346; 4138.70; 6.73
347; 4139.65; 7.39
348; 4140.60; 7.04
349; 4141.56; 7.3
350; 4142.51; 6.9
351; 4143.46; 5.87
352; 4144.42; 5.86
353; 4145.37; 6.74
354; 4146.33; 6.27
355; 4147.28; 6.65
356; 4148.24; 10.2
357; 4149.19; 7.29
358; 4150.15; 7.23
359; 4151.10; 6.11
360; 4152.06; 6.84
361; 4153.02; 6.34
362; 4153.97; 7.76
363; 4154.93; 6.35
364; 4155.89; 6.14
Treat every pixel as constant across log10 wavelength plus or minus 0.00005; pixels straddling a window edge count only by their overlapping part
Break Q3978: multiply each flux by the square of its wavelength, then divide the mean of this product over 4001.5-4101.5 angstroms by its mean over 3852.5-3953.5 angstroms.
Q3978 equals 1.5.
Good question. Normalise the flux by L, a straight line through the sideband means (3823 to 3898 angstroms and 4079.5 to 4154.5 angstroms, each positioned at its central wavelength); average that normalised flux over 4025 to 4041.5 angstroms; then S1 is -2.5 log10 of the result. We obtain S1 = -0.170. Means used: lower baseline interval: 4.39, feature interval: 7.03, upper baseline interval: 6.8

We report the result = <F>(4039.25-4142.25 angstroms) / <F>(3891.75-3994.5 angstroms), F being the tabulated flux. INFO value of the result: 1.34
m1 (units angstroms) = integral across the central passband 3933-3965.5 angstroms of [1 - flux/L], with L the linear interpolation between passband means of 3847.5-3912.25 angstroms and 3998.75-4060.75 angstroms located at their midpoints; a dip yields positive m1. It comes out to 4.88 angstroms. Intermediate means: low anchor 4.91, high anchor 6.86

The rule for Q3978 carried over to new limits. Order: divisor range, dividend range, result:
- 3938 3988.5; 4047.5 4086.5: 1.45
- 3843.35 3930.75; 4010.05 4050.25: 1.48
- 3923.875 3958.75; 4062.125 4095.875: 1.54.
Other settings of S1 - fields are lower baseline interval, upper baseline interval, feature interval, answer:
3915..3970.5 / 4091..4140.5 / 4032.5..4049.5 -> -0.167 mag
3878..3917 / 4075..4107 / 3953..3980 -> 0.283 mag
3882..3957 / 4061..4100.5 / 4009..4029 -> -0.166 mag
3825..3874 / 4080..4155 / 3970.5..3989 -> 0.105 mag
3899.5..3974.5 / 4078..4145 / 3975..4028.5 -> -0.187 mag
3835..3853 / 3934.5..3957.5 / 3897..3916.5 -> -0.153 mag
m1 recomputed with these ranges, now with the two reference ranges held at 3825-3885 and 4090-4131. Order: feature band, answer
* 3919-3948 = 3.0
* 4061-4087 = -2.6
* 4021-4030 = -2.1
